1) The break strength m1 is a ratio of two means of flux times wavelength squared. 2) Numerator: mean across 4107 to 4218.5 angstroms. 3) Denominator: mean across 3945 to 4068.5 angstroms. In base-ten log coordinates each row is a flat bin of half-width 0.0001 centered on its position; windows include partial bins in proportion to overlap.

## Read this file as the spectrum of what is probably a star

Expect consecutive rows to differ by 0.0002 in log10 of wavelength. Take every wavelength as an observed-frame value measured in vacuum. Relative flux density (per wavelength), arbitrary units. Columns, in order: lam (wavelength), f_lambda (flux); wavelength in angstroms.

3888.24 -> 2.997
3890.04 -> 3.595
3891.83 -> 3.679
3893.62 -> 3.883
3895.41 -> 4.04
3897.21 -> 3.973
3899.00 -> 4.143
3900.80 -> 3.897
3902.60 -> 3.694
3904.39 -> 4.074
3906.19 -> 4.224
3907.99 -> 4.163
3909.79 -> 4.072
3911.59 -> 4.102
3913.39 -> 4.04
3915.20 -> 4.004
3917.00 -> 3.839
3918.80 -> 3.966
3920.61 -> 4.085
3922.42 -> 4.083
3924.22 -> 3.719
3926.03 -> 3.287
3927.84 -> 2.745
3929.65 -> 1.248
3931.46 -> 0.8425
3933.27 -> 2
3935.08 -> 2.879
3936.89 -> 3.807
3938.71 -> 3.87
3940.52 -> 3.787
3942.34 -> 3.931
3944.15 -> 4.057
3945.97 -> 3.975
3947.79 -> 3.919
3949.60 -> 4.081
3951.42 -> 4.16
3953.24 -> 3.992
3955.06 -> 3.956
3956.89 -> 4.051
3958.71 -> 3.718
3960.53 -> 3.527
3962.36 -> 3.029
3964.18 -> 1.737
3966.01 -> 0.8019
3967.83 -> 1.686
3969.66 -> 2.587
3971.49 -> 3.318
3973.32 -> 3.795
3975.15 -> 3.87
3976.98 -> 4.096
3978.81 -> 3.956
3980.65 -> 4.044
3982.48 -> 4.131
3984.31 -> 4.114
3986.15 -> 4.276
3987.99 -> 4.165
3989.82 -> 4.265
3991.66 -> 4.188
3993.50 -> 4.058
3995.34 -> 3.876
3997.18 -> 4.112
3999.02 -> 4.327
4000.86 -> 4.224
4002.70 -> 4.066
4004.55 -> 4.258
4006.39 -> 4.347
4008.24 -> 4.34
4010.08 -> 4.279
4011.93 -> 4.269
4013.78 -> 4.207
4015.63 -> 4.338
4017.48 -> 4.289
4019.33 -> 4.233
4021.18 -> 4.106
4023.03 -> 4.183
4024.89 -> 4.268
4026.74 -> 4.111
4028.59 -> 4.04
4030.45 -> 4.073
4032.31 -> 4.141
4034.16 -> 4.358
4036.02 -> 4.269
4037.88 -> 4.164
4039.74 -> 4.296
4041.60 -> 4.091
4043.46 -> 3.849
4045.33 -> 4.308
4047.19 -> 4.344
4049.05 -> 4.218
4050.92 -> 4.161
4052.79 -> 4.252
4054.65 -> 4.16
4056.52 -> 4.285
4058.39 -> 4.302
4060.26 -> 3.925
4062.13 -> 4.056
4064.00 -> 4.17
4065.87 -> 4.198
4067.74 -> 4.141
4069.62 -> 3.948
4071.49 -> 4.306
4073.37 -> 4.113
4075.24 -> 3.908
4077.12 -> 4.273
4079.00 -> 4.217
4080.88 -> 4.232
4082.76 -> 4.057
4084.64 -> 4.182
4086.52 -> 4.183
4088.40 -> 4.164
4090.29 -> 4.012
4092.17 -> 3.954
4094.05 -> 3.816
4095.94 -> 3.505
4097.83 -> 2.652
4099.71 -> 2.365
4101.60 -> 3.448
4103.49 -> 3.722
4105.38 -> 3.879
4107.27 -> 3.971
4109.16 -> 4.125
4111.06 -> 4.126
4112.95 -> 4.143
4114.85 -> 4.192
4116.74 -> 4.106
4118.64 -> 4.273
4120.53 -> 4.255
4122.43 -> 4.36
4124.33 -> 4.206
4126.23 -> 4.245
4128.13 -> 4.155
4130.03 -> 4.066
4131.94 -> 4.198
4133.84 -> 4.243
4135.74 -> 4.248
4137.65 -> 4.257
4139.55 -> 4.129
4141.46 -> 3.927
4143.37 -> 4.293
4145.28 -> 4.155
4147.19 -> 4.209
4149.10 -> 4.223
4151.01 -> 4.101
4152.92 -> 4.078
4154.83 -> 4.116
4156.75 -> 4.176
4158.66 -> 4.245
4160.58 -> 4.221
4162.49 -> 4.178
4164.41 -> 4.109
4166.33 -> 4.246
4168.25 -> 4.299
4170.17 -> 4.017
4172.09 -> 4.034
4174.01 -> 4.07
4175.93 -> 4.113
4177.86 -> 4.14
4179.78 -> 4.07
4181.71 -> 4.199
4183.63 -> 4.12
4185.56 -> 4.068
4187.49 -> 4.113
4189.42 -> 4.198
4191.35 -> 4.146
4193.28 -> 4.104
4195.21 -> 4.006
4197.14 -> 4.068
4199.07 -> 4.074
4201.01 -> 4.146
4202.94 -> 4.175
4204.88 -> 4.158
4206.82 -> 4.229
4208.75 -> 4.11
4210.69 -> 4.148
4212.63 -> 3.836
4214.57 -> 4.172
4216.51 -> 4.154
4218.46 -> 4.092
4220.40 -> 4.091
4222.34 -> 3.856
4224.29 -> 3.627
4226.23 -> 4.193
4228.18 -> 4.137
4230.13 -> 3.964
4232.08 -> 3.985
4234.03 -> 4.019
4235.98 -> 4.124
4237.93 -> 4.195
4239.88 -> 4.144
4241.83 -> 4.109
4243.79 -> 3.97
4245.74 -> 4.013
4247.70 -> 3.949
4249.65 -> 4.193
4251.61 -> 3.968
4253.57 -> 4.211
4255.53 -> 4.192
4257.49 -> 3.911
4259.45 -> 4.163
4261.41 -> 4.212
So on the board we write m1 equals 1.13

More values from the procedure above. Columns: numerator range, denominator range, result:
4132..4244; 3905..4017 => 1.24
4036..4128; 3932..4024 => 1.13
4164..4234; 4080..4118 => 1.12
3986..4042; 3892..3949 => 1.21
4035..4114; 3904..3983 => 1.23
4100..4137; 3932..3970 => 1.34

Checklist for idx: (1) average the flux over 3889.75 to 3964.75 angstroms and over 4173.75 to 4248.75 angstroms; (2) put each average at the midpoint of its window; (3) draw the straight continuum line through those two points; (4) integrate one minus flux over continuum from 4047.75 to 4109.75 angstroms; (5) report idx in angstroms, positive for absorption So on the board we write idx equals -1.6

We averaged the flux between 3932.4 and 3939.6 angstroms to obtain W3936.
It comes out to 3.14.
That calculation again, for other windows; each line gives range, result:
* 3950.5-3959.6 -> 3.97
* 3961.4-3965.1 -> 2.39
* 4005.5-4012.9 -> 4.31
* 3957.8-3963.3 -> 3.42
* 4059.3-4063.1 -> 4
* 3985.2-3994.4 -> 4.19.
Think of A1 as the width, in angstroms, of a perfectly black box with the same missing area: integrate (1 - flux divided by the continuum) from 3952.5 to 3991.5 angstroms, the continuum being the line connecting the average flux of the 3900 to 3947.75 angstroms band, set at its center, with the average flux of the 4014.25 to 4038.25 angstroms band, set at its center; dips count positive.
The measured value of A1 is 3.7 angstroms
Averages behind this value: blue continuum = 3.56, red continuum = 4.2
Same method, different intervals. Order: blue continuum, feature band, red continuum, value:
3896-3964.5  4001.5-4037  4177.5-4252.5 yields -4.4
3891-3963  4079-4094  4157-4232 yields -0.7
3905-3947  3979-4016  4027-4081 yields -3.0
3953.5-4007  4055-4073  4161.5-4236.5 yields -1.5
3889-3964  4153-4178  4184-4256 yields -0.9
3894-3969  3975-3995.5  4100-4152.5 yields -2.5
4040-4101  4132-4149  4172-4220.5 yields -0.5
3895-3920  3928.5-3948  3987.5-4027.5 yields 4.7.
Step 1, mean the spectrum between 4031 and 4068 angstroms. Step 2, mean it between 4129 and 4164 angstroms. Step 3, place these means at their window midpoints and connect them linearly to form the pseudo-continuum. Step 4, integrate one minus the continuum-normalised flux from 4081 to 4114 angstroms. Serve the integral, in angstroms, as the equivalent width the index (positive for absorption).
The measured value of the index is 3.02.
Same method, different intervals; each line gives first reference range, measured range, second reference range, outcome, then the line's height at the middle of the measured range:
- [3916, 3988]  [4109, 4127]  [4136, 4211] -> -1.1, 3.96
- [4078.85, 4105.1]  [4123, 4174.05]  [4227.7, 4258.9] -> -4.0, 3.86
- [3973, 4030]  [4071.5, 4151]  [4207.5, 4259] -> 1.7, 4.11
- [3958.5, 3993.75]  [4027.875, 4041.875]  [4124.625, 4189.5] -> -1.9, 3.68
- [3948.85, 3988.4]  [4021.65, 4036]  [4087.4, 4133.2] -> -1.9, 3.67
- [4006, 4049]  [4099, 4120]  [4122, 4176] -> 1.5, 4.18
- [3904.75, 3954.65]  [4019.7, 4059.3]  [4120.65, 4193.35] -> -3.3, 3.87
